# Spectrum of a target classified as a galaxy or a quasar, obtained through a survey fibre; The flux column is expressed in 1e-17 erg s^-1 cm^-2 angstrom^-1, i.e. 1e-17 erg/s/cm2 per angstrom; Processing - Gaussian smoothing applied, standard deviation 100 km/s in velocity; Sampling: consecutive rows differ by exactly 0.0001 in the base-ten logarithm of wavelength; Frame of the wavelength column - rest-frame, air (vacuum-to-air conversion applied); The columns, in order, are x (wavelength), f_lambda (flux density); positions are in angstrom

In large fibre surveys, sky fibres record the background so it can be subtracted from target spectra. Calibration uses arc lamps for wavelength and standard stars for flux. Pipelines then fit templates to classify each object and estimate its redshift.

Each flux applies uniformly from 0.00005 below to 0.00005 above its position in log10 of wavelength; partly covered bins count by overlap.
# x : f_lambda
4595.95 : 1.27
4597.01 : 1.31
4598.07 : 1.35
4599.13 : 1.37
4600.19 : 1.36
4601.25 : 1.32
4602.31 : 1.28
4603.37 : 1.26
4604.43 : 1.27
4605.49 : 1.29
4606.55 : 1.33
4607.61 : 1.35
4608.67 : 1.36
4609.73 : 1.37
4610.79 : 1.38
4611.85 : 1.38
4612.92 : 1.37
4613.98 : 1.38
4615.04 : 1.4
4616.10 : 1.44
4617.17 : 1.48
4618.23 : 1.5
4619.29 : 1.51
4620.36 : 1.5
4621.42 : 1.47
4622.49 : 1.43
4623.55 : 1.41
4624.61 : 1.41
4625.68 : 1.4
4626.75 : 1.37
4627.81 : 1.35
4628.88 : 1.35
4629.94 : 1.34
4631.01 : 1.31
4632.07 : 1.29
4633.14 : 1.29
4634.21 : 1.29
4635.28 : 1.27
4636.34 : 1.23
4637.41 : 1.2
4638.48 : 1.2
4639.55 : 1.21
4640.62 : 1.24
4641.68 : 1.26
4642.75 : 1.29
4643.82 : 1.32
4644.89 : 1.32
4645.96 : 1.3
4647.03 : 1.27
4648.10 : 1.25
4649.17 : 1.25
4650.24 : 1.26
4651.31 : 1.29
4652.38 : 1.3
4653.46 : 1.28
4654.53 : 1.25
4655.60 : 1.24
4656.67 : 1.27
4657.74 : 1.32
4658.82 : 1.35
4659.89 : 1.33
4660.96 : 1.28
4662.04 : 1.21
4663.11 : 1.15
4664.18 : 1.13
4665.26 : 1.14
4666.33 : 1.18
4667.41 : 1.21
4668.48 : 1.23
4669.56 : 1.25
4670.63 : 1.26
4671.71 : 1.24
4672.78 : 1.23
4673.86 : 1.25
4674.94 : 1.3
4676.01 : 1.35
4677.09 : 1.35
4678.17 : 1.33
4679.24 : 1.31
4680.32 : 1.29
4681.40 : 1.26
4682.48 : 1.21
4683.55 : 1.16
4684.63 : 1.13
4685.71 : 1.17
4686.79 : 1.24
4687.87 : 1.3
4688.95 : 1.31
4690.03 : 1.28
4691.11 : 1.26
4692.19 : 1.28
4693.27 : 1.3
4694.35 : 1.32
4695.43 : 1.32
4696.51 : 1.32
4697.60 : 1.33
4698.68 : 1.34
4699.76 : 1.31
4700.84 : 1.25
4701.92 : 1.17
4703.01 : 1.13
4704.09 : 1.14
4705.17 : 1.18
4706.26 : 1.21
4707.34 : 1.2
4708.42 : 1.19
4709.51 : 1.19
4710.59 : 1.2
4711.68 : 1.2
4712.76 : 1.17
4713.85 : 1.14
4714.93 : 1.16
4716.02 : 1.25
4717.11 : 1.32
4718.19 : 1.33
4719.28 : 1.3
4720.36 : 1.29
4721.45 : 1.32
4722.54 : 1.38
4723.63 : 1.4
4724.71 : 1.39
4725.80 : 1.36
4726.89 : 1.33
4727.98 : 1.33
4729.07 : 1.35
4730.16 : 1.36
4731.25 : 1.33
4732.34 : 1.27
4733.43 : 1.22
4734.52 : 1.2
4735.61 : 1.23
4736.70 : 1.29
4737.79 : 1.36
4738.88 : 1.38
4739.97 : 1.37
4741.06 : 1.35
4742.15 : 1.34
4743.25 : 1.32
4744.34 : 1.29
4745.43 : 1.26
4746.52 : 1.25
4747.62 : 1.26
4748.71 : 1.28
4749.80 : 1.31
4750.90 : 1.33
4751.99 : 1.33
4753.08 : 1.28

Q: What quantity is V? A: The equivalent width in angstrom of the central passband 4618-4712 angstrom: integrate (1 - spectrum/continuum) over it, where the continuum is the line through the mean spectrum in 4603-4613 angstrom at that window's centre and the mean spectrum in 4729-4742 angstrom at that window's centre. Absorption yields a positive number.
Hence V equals 3.4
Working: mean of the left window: 1.34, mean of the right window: 1.31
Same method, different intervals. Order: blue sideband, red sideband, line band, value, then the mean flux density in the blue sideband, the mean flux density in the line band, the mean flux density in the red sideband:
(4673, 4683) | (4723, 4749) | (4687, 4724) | 1.26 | 1.29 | 1.26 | 1.31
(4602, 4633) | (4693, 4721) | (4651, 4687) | 1.37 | 1.38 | 1.25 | 1.24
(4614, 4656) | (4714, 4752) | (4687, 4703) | 0.37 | 1.33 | 1.29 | 1.31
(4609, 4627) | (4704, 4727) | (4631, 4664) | 2.57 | 1.42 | 1.27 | 1.26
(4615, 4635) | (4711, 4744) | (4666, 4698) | 1.82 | 1.39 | 1.27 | 1.3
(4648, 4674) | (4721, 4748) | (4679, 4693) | 0.27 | 1.25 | 1.25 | 1.32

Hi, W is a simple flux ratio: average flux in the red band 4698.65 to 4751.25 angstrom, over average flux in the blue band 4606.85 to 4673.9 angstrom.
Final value 0.98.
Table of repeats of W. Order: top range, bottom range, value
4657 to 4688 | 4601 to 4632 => 0.90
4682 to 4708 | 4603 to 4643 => 0.92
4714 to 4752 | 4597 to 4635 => 0.96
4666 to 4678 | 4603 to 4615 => 0.94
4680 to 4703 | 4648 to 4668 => 1.01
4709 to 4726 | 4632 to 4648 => 1.01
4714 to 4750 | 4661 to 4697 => 1.04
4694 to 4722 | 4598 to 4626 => 0.90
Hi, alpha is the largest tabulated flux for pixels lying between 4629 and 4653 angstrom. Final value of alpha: 1.34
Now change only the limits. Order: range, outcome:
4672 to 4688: 1.35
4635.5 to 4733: 1.4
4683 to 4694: 1.31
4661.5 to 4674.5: 1.26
